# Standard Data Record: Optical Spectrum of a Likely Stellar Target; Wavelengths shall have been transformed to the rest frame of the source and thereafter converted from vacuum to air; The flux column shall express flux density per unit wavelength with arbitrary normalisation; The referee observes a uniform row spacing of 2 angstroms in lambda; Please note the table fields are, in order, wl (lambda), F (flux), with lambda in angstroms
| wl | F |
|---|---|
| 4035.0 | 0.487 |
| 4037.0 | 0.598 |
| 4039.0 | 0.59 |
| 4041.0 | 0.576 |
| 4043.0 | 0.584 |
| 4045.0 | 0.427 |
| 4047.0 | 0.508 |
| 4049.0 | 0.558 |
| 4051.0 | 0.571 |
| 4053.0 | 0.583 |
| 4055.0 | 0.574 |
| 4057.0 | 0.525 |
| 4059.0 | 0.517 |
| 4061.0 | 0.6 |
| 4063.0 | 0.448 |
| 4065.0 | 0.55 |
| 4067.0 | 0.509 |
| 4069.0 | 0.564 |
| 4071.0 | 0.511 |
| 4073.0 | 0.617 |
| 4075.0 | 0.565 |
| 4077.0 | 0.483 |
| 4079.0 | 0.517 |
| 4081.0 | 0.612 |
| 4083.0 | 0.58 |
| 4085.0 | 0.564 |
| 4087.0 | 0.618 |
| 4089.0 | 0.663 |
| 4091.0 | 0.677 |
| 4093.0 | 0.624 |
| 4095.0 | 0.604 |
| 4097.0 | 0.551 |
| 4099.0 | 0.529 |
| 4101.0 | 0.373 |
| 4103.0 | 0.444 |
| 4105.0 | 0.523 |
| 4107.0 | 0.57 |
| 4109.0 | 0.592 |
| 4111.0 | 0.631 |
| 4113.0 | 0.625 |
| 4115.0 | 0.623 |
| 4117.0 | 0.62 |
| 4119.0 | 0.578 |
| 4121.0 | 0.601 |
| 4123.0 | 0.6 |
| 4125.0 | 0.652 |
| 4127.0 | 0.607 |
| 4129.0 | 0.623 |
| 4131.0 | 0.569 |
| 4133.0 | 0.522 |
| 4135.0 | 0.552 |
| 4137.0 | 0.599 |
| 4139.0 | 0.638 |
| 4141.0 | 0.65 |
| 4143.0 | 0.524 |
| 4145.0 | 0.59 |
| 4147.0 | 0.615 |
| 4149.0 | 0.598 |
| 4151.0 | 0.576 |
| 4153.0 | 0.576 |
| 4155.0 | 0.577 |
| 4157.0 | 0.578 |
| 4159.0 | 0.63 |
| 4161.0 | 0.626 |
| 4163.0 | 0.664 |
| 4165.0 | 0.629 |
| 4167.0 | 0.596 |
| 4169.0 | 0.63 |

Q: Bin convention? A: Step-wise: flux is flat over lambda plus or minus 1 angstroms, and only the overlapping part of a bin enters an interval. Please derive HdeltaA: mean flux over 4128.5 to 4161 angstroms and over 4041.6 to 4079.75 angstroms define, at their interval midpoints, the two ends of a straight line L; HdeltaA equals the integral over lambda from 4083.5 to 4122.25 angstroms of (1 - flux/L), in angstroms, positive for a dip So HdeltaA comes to -1.1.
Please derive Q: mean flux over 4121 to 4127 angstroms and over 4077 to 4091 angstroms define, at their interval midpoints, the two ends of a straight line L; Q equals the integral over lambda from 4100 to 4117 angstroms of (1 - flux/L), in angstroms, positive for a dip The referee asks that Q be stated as 1.6 angstroms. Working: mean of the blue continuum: 0.591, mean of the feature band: 0.552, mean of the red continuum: 0.619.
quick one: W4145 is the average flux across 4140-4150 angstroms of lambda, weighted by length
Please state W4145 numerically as 0.595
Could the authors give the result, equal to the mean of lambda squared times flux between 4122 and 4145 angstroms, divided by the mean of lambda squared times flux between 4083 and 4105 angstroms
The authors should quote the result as 1.07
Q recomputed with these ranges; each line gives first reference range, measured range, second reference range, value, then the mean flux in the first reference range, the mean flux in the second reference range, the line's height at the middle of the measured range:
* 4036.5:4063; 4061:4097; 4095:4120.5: -1.1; 0.55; 0.558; 0.554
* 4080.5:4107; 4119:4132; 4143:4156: -0.7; 0.566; 0.584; 0.576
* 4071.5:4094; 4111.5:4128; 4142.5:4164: -0.5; 0.591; 0.597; 0.594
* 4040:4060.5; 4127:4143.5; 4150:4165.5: 0.1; 0.544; 0.606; 0.593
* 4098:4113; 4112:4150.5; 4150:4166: -2.2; 0.53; 0.607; 0.568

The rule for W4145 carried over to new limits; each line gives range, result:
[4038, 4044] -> 0.583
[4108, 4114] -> 0.616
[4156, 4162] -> 0.611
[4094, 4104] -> 0.5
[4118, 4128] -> 0.608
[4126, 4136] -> 0.575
